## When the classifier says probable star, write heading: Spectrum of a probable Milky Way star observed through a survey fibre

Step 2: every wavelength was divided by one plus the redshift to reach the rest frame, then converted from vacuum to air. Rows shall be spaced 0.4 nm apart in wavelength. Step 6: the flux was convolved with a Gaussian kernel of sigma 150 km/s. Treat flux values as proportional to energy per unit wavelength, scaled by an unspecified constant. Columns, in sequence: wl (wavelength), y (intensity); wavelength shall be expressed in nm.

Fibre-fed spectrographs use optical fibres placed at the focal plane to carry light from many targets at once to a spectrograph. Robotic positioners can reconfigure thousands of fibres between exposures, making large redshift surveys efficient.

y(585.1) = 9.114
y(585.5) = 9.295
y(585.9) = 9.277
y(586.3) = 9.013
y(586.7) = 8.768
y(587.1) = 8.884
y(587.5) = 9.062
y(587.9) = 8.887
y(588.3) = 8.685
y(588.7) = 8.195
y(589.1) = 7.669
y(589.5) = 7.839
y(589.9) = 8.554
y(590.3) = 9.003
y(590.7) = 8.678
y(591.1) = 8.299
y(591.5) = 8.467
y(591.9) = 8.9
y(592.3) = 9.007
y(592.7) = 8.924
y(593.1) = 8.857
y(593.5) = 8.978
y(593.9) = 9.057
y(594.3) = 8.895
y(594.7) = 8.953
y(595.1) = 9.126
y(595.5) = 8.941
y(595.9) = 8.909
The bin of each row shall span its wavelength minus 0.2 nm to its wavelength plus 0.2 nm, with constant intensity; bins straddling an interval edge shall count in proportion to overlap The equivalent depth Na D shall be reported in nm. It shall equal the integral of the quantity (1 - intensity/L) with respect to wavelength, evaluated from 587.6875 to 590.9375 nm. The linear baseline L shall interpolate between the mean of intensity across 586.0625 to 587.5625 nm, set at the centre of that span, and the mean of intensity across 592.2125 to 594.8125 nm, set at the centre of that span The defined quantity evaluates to 0.18 nm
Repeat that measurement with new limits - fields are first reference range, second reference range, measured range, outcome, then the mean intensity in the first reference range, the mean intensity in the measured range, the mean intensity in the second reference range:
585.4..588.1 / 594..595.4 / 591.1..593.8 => 0.05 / 9.02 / 8.82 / 8.99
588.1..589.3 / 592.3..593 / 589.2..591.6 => 0.02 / 8.18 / 8.44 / 8.94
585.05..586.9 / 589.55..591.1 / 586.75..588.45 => 0.01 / 9.09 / 8.88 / 8.6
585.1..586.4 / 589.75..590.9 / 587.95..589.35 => 0.11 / 9.2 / 8.25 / 8.75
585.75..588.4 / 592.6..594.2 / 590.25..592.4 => 0.06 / 8.94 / 8.69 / 8.95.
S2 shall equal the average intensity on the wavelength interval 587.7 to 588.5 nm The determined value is 8.79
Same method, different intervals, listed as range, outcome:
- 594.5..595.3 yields 9.04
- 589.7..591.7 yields 8.6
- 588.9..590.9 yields 8.35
